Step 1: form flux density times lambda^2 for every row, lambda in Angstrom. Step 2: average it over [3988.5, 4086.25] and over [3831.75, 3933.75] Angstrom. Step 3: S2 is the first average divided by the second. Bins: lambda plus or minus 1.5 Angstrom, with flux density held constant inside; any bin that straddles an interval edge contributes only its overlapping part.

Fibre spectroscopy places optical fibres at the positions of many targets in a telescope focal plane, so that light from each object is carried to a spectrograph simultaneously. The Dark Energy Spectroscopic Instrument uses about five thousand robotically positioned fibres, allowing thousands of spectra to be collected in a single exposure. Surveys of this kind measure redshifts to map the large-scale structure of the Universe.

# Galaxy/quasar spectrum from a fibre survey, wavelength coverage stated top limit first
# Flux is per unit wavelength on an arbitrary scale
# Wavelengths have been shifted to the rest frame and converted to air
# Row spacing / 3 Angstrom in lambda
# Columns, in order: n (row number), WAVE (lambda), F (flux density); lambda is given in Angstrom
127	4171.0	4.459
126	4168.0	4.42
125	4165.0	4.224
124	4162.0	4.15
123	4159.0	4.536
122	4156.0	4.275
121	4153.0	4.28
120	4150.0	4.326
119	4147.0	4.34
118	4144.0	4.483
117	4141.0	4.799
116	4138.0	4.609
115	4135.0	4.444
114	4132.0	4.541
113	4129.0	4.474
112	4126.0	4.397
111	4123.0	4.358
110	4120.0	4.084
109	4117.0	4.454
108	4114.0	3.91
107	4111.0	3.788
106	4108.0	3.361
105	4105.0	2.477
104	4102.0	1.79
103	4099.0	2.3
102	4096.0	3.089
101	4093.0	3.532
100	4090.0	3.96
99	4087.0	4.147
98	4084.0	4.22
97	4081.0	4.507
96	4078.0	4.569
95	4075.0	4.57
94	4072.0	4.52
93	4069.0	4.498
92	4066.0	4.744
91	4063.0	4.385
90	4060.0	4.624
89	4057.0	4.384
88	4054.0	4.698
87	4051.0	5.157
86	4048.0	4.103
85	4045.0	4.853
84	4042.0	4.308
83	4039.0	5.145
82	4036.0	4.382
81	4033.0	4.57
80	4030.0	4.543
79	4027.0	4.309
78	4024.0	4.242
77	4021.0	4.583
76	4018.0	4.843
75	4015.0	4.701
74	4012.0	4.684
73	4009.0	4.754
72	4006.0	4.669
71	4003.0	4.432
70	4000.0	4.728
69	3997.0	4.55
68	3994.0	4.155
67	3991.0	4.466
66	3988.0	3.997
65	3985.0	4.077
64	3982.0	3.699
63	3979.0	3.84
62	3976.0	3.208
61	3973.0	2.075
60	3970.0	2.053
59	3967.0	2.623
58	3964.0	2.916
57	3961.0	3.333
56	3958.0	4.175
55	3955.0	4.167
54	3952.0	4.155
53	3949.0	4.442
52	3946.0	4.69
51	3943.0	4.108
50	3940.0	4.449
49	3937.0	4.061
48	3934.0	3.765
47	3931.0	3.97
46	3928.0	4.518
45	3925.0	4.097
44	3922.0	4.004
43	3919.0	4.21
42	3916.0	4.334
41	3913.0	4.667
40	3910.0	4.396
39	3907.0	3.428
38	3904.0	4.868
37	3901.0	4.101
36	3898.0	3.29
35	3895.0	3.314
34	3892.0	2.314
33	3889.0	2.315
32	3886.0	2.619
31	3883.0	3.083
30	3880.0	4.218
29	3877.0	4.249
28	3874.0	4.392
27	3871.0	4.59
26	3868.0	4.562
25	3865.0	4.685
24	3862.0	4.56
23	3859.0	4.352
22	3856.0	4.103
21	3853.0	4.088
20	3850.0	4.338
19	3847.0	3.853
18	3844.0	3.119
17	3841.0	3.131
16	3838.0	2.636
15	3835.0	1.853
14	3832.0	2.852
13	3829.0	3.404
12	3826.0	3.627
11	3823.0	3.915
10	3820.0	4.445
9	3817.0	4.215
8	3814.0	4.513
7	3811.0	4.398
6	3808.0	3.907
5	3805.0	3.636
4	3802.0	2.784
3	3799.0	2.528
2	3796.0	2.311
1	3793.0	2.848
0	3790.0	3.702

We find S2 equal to 1.29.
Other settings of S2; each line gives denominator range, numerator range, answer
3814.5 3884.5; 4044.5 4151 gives 1.22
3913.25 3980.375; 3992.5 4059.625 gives 1.26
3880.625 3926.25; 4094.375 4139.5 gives 1.13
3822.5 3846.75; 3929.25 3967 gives 1.37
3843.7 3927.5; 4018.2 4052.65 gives 1.25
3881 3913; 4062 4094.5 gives 1.37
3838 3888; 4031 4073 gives 1.28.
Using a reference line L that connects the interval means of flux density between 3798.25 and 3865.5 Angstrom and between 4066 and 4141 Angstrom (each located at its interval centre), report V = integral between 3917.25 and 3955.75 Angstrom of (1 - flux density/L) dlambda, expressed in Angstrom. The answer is -4.1 Angstrom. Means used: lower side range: 3.69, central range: 4.2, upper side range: 3.97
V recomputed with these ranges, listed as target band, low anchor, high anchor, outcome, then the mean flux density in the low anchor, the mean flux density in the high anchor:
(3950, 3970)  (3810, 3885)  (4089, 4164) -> 2.2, 3.88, 3.95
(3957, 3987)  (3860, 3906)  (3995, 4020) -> 8.3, 3.81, 4.66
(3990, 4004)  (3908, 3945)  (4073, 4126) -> -1.6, 4.21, 3.74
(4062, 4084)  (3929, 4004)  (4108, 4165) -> -2.0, 3.85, 4.32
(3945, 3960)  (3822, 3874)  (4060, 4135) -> -1.7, 3.76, 3.97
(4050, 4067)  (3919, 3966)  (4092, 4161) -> -2.8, 4.05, 3.95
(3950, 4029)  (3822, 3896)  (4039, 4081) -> 5.0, 3.61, 4.59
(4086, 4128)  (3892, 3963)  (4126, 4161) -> 8.1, 4.06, 4.46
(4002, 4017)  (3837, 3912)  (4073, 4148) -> -2.9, 3.8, 3.97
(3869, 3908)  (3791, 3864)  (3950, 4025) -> 1.1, 3.57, 3.97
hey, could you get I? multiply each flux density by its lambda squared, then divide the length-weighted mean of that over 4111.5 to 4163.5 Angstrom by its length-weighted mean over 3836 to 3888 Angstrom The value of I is 1.29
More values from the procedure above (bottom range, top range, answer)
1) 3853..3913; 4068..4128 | 1.10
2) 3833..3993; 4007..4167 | 1.23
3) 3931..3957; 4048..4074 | 1.16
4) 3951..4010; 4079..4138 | 1.07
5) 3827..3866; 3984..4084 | 1.38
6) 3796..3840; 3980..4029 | 1.42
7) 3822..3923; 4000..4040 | 1.32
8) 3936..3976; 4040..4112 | 1.18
